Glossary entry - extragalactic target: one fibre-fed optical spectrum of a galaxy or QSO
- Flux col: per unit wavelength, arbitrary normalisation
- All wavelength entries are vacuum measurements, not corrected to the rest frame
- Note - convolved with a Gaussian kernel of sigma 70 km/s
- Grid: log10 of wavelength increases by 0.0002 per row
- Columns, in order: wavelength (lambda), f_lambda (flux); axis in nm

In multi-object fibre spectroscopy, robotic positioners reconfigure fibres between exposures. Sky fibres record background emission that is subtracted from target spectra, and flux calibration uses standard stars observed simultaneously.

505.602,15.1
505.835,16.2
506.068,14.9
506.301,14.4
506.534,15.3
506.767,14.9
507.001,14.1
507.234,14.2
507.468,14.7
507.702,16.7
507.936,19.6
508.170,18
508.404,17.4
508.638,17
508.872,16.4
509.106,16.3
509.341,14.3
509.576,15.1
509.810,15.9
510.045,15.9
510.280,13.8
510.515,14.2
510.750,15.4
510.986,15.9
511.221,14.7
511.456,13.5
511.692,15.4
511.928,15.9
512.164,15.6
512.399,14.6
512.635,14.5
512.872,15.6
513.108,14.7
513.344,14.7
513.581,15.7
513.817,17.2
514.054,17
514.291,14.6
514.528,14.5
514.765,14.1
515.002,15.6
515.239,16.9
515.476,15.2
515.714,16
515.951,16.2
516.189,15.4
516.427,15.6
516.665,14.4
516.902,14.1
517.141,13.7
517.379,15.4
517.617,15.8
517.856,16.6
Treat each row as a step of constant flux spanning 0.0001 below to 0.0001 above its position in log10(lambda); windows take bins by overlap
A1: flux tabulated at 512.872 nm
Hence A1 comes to 15.6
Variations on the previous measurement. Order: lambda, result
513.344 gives 14.7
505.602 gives 15.1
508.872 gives 16.4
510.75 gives 15.4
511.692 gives 15.4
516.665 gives 14.4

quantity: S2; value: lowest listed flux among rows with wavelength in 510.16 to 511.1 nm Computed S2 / 13.8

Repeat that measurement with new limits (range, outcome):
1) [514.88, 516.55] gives 15.2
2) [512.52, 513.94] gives 14.5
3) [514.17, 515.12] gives 14.1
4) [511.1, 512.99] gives 13.5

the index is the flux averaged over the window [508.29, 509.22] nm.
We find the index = 16.8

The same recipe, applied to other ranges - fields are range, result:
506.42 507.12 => 14.8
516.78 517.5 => 14.4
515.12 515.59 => 16.1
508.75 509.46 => 15.7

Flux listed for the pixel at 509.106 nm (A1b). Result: 16.3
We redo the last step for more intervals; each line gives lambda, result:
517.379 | 15.4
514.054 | 17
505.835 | 16.2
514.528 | 14.5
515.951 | 16.2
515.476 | 15.2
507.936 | 19.6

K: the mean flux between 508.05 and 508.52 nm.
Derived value 17.7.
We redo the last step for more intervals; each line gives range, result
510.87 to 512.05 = 15.1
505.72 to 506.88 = 15.1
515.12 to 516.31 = 15.9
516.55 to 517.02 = 14.3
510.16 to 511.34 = 14.8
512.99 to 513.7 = 15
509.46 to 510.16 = 15.6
